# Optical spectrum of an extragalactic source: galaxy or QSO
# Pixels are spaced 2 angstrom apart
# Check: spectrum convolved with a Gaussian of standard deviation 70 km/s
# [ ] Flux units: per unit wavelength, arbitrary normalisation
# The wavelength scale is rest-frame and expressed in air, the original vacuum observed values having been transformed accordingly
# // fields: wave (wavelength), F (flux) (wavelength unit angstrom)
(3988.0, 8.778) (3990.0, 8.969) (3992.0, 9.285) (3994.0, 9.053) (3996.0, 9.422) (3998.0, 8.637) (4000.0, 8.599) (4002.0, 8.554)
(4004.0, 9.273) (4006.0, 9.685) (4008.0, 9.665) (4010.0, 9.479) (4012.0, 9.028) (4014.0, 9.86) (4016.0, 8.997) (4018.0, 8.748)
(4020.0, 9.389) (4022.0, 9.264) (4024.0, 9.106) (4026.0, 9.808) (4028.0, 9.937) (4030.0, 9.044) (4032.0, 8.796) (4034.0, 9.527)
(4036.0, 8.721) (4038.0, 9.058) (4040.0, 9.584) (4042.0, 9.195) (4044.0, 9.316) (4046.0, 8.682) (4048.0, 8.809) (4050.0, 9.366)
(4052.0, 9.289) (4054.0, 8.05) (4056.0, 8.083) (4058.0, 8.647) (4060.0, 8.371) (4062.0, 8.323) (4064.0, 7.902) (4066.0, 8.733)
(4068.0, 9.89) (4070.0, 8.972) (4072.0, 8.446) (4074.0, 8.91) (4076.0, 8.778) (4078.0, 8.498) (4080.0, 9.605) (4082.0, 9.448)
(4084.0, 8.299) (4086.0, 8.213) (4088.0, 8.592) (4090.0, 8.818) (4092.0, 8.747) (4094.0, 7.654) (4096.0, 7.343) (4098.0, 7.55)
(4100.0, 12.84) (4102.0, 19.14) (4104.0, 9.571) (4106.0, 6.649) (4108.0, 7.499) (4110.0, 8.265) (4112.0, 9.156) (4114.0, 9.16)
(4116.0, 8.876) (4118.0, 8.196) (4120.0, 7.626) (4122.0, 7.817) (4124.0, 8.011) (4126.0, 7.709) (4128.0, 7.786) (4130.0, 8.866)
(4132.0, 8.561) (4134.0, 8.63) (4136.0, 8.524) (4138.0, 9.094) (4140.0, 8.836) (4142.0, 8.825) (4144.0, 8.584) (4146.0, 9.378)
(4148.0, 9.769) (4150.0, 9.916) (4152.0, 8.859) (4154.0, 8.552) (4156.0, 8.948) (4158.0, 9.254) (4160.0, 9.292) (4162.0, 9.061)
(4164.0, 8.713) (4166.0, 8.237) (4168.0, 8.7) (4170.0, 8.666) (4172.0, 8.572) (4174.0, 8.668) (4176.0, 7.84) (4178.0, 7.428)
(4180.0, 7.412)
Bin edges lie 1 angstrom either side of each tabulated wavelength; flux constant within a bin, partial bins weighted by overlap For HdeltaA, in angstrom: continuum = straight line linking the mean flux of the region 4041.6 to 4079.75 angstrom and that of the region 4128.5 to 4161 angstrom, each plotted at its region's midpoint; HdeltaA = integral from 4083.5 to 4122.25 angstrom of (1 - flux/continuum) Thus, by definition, -0.7 angstrom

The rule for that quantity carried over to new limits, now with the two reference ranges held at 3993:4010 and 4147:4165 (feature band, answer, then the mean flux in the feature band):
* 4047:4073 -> 1.3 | 8.68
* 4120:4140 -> 1.8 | 8.32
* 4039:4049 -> 0.0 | 9.12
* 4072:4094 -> 1.0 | 8.72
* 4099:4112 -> -2.0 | 10.5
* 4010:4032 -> -0.4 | 9.3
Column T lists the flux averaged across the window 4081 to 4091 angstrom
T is 8.67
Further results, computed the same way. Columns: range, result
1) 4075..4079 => 8.64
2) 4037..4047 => 9.17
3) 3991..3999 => 9.1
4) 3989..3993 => 9.13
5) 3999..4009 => 9.16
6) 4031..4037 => 9.01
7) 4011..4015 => 9.44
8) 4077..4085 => 8.96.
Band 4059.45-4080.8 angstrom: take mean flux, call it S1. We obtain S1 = 8.77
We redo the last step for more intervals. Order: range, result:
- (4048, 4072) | 8.69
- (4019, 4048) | 9.23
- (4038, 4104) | 9.13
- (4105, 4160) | 8.58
